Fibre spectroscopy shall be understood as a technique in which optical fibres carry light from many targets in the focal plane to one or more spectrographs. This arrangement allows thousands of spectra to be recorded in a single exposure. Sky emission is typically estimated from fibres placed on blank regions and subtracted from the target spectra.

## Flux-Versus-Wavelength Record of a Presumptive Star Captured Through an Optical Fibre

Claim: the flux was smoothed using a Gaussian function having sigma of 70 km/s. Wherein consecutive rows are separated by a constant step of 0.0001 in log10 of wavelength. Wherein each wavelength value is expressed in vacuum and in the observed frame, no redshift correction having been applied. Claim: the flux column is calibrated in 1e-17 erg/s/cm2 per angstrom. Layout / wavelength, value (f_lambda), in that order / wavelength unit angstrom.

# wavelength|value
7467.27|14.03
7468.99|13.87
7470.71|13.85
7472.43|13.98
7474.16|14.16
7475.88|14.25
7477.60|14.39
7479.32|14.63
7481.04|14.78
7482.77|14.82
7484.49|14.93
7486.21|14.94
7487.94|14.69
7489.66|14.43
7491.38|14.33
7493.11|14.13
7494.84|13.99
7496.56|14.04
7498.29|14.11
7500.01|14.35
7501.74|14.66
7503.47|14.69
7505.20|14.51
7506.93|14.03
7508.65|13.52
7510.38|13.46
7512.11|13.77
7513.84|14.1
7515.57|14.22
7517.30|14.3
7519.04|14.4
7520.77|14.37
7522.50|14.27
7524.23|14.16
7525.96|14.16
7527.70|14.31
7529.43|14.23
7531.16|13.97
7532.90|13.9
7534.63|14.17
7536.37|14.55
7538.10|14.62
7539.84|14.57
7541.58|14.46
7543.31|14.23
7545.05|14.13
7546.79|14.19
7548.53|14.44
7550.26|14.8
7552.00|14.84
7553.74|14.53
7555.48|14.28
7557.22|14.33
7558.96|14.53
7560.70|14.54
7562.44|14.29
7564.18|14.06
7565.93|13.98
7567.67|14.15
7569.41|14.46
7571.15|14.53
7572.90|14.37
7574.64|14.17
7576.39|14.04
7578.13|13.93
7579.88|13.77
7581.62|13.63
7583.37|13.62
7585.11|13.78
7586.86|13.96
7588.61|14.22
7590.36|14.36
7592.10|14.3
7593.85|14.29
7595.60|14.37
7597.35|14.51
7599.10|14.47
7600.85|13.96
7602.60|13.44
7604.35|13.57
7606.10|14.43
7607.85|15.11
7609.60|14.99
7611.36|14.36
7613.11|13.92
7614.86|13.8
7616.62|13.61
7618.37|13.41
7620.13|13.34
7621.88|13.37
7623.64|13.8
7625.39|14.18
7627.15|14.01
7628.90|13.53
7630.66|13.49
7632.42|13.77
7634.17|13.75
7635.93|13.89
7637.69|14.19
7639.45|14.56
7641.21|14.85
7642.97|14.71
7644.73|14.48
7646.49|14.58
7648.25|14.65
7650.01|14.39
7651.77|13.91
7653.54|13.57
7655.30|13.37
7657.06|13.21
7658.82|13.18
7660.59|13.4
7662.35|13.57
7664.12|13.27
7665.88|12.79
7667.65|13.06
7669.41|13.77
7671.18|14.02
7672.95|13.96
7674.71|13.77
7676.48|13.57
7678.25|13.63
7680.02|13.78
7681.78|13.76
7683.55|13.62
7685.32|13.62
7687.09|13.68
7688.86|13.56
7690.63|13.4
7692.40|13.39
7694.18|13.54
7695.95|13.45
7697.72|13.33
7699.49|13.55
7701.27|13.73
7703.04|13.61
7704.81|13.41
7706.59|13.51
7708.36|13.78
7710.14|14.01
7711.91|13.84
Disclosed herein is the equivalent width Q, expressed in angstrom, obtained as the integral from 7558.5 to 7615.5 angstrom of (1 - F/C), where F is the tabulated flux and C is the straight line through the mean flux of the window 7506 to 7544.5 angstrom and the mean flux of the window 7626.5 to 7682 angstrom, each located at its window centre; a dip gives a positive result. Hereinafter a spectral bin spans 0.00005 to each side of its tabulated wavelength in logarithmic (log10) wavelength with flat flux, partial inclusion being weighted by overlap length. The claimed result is -0.7 angstrom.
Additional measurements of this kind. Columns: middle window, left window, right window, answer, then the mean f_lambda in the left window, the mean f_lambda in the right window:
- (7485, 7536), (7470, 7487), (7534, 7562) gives 0.9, 14.5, 14.5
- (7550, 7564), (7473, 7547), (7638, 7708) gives -0.3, 14.3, 13.7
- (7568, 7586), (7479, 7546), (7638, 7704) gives 0.1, 14.3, 13.7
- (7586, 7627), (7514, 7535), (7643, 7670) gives -0.5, 14.2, 13.7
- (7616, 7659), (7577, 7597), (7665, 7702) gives -0.4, 14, 13.6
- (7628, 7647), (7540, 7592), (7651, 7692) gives -0.5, 14.2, 13.5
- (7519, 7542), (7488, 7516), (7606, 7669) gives -0.3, 14.2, 13.9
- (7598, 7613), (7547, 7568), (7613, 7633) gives -0.4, 14.4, 13.7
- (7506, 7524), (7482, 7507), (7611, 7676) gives 0.4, 14.5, 13.8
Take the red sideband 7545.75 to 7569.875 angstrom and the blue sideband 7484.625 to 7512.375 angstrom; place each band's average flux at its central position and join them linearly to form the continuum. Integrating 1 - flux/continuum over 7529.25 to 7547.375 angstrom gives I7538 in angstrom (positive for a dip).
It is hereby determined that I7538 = 0.1 angstrom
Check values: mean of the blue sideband 14.3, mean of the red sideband 14.4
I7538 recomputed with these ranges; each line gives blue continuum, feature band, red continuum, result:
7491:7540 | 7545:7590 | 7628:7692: -0.5 angstrom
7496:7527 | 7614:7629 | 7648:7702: 0.1 angstrom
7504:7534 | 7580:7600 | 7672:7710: -0.3 angstrom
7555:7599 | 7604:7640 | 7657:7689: -0.2 angstrom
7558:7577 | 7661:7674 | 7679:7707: 0.2 angstrom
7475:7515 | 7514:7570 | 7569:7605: -0.5 angstrom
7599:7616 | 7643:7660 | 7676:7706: -0.1 angstrom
